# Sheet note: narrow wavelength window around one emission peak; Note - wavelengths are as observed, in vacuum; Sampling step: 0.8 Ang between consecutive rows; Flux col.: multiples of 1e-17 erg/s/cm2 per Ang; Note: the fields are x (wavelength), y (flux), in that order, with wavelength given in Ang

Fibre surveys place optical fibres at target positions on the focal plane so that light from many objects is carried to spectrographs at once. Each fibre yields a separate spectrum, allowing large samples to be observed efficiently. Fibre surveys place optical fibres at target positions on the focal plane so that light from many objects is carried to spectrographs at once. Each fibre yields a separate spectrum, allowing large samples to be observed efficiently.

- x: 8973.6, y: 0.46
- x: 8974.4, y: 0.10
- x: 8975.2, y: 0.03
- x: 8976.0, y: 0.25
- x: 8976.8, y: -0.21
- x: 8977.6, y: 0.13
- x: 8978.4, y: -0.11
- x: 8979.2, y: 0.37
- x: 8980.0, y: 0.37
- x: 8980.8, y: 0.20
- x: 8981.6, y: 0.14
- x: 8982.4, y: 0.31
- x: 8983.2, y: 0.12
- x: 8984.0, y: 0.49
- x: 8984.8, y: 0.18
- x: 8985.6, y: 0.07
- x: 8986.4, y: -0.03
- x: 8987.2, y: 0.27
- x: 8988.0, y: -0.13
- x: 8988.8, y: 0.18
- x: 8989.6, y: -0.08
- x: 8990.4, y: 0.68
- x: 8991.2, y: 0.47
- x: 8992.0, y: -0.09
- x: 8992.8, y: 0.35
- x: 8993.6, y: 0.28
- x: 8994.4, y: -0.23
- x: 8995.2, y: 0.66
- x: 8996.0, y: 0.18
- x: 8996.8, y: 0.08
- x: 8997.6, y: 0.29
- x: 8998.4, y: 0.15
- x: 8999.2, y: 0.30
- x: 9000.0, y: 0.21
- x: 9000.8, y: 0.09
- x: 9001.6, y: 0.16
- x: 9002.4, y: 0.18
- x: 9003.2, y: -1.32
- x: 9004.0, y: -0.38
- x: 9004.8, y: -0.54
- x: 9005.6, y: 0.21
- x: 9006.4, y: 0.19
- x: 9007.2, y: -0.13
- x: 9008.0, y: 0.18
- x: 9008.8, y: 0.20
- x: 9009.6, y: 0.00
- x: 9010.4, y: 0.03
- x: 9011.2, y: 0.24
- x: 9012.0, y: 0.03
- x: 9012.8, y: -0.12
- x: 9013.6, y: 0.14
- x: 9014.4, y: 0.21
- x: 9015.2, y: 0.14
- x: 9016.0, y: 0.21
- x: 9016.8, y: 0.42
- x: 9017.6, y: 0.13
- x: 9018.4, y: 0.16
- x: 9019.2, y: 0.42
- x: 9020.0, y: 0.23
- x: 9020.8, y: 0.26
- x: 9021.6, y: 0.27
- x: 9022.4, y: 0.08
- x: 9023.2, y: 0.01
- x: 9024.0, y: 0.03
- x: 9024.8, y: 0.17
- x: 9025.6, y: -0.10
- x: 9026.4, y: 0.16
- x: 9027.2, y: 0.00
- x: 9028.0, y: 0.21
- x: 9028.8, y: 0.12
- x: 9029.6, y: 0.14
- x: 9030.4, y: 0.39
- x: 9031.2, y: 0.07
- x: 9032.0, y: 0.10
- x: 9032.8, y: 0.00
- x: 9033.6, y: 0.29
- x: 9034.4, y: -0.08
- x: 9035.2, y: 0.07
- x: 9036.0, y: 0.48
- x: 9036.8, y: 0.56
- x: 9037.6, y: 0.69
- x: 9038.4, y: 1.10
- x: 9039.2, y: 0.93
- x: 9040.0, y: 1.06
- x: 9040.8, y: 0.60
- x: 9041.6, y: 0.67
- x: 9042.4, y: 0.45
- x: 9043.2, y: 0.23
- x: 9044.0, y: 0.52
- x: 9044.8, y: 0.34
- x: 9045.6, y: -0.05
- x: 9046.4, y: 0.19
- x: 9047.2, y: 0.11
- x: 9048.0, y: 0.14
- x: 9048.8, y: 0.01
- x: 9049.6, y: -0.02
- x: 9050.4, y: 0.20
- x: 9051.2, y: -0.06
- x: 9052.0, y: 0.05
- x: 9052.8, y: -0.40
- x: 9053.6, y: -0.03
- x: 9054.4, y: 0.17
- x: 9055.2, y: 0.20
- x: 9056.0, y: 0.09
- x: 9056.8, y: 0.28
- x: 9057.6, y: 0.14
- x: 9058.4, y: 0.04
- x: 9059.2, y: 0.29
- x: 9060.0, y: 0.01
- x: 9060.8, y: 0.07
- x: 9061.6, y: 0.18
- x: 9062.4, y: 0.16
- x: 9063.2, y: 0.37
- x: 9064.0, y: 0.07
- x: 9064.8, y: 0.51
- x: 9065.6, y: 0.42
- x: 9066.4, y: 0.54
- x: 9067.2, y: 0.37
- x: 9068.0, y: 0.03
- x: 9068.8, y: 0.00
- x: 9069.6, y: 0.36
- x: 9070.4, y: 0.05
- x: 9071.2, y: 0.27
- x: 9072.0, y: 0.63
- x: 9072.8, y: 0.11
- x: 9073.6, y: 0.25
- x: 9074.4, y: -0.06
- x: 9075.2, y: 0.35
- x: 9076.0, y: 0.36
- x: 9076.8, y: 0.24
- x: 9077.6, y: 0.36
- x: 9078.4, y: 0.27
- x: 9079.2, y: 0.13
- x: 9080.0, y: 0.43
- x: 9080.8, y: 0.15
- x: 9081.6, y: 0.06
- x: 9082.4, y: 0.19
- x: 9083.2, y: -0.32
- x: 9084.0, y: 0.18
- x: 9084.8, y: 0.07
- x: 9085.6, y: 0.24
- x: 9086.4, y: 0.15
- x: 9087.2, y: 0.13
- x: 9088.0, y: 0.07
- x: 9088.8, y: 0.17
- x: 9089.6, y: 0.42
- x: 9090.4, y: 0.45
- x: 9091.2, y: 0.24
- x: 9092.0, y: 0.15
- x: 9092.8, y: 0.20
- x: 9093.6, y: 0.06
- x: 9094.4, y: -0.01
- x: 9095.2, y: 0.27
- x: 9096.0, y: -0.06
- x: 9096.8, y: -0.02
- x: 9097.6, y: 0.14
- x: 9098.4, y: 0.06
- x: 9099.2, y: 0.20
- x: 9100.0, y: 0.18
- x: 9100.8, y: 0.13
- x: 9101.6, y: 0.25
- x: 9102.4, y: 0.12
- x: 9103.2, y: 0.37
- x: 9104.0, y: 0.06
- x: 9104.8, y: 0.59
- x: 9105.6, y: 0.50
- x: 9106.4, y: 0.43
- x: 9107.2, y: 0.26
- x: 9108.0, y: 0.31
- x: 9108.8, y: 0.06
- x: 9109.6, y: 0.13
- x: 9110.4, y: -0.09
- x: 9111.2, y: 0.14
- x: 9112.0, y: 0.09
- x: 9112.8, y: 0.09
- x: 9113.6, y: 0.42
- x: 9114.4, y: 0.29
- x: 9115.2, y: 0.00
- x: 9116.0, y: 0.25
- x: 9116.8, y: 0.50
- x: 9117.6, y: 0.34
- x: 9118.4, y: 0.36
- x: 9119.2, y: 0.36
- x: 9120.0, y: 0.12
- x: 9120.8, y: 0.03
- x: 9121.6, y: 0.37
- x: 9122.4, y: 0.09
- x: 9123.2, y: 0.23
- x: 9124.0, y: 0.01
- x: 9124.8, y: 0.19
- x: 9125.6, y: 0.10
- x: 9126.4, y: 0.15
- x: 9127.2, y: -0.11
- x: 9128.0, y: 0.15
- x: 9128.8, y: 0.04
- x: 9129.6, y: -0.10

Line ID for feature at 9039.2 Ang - H-beta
